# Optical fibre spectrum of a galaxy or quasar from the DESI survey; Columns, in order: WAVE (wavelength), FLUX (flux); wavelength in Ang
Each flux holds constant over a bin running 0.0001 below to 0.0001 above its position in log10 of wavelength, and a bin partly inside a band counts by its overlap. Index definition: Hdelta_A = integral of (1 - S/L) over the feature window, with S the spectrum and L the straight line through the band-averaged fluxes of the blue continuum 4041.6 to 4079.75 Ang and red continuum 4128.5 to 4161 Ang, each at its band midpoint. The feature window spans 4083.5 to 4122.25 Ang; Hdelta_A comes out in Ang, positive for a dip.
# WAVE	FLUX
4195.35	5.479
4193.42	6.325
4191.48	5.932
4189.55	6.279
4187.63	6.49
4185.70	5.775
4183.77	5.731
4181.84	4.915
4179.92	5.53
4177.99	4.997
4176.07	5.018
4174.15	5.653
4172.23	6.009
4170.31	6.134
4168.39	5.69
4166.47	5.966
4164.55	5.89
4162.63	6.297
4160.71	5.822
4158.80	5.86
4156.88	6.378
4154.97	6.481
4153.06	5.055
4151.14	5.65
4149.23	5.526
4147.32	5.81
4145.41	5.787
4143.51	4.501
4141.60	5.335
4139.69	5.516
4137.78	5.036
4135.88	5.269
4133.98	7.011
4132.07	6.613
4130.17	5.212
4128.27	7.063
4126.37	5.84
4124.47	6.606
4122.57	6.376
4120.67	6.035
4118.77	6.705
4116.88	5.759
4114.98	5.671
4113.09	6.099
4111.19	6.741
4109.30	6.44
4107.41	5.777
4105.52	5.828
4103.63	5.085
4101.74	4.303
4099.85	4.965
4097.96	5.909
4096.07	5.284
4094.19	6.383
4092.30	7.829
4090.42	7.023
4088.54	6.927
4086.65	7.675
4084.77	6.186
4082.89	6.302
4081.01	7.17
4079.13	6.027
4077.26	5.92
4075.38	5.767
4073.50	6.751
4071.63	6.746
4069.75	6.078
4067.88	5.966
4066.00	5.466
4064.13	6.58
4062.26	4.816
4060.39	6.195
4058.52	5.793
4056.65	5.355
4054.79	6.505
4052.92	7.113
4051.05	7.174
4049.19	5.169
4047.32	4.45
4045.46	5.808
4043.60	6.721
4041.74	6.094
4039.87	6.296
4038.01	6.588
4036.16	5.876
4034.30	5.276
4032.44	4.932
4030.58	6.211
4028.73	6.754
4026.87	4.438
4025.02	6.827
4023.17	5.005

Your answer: -1.72 Ang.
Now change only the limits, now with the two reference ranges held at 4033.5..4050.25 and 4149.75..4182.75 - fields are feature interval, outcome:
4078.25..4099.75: -2.8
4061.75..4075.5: -0.6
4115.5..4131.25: -1.2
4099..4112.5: 0.4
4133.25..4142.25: 0.2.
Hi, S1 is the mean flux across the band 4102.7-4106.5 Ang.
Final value 5.46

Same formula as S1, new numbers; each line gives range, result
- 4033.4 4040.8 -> 6.02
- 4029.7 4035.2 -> 5.46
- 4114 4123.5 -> 6.11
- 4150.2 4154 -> 5.34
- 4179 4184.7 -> 5.39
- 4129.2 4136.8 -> 6.03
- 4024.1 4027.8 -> 5.63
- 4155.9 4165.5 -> 6.05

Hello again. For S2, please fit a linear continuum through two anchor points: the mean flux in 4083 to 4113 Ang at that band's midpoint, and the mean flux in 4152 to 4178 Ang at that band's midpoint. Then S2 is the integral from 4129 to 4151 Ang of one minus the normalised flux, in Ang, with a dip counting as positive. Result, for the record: 1.2 Ang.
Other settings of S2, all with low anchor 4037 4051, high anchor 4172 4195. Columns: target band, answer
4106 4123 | -0.97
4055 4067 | 0.36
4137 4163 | 0.58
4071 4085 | -1.09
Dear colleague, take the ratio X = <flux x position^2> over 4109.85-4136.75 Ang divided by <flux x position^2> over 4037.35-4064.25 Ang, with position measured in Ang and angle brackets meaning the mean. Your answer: 1.07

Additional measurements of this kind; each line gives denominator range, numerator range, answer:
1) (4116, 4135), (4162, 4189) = 0.93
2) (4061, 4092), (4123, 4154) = 0.93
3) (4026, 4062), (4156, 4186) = 1.03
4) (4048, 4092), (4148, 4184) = 0.95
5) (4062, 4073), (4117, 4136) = 1.07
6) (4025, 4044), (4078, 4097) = 1.15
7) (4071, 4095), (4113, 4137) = 0.94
